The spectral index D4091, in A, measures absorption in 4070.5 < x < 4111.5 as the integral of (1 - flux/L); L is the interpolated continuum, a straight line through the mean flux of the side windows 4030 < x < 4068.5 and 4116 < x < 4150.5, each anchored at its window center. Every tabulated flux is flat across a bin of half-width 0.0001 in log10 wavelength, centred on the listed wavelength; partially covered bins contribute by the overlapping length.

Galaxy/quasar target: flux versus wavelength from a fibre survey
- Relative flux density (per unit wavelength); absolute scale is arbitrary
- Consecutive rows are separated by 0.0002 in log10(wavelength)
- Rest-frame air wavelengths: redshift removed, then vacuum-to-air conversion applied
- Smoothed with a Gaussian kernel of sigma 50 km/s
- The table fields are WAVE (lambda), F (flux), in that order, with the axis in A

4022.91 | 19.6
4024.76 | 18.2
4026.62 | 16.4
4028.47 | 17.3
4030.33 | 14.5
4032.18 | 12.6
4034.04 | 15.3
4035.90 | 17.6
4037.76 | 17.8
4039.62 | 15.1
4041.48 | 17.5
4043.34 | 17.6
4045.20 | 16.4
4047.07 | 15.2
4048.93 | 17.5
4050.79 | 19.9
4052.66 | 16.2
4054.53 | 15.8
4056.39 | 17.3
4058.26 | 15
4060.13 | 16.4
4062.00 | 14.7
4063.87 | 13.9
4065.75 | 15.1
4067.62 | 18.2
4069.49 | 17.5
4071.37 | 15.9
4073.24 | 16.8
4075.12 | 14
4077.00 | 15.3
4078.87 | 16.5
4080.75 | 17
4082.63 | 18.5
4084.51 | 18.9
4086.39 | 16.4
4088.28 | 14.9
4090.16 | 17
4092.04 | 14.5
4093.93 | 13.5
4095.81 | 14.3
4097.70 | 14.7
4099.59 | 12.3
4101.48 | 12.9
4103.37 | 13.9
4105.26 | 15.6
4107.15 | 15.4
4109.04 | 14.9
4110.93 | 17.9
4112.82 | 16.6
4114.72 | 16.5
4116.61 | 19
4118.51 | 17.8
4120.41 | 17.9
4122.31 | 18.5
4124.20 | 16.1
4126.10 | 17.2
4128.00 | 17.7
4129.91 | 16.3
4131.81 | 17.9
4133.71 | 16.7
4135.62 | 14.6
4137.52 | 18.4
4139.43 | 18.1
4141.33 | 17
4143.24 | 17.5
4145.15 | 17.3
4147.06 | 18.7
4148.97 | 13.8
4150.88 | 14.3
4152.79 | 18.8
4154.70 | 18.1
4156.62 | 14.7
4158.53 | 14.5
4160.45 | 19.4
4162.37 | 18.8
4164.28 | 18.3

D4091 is 2.95 A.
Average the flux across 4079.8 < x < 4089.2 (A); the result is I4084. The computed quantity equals 17.1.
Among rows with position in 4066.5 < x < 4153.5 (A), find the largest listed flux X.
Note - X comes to 19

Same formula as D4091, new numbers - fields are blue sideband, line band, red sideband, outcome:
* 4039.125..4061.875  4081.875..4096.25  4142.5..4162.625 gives 0.6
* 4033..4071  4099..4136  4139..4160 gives 0.5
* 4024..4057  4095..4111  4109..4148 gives 2.5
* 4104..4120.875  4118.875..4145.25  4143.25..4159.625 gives -1.1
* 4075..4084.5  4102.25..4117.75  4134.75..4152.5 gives 0.5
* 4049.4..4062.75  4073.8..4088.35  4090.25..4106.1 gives -1.4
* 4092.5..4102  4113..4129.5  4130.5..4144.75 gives -1.9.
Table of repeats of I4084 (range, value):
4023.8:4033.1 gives 15.8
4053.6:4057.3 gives 16.6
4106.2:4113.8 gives 16.2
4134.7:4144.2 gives 17.1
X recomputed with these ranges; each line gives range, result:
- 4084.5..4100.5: 18.9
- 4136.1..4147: 18.4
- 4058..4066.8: 16.4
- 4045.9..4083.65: 19.9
